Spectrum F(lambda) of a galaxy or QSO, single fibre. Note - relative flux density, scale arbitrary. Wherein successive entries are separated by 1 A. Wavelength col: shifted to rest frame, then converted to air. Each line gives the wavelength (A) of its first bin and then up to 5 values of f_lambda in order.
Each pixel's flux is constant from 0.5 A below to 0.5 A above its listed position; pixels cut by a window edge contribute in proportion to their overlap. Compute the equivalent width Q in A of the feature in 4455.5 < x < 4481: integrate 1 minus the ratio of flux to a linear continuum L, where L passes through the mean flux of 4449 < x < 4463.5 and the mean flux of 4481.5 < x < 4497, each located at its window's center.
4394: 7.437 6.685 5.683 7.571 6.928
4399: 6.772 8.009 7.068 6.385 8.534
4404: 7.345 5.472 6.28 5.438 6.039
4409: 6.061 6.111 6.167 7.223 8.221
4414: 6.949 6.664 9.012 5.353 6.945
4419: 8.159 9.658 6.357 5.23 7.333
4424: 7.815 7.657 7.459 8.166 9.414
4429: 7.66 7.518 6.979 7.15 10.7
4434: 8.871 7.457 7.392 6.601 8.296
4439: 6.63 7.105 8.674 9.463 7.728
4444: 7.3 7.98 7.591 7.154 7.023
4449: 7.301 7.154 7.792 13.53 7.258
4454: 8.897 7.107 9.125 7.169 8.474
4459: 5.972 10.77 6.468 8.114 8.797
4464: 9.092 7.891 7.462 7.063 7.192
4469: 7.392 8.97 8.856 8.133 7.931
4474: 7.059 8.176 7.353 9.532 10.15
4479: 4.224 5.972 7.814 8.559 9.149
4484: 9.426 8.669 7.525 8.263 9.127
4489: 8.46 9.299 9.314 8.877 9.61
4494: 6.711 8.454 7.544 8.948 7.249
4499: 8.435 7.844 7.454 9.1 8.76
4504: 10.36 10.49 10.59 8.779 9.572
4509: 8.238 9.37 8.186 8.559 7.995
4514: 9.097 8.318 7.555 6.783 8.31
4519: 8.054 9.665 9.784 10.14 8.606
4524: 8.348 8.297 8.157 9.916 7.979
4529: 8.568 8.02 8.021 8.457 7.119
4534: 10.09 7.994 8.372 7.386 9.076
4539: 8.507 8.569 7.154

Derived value 1.56 A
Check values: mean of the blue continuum 8.29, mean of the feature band 7.89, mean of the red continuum 8.61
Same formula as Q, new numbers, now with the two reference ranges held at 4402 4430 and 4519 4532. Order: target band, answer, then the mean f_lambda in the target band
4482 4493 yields -0.9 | 8.84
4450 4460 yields -0.9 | 8.43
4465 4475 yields 0.2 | 7.81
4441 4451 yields -0.2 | 7.69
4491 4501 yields 0.1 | 8.21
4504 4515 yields -0.8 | 9.11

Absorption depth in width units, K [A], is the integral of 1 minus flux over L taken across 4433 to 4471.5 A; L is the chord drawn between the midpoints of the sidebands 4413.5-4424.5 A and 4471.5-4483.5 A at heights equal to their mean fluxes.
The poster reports -2.2 A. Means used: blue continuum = 7.22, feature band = 8.01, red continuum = 7.84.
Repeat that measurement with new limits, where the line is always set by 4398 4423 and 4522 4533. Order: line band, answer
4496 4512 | -1.4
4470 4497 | -1.3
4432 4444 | -1.2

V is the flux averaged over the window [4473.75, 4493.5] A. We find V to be 8.34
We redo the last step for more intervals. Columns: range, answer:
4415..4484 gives 7.88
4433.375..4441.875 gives 7.75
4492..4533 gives 8.59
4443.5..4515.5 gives 8.3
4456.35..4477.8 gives 8.03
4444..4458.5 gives 8.08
